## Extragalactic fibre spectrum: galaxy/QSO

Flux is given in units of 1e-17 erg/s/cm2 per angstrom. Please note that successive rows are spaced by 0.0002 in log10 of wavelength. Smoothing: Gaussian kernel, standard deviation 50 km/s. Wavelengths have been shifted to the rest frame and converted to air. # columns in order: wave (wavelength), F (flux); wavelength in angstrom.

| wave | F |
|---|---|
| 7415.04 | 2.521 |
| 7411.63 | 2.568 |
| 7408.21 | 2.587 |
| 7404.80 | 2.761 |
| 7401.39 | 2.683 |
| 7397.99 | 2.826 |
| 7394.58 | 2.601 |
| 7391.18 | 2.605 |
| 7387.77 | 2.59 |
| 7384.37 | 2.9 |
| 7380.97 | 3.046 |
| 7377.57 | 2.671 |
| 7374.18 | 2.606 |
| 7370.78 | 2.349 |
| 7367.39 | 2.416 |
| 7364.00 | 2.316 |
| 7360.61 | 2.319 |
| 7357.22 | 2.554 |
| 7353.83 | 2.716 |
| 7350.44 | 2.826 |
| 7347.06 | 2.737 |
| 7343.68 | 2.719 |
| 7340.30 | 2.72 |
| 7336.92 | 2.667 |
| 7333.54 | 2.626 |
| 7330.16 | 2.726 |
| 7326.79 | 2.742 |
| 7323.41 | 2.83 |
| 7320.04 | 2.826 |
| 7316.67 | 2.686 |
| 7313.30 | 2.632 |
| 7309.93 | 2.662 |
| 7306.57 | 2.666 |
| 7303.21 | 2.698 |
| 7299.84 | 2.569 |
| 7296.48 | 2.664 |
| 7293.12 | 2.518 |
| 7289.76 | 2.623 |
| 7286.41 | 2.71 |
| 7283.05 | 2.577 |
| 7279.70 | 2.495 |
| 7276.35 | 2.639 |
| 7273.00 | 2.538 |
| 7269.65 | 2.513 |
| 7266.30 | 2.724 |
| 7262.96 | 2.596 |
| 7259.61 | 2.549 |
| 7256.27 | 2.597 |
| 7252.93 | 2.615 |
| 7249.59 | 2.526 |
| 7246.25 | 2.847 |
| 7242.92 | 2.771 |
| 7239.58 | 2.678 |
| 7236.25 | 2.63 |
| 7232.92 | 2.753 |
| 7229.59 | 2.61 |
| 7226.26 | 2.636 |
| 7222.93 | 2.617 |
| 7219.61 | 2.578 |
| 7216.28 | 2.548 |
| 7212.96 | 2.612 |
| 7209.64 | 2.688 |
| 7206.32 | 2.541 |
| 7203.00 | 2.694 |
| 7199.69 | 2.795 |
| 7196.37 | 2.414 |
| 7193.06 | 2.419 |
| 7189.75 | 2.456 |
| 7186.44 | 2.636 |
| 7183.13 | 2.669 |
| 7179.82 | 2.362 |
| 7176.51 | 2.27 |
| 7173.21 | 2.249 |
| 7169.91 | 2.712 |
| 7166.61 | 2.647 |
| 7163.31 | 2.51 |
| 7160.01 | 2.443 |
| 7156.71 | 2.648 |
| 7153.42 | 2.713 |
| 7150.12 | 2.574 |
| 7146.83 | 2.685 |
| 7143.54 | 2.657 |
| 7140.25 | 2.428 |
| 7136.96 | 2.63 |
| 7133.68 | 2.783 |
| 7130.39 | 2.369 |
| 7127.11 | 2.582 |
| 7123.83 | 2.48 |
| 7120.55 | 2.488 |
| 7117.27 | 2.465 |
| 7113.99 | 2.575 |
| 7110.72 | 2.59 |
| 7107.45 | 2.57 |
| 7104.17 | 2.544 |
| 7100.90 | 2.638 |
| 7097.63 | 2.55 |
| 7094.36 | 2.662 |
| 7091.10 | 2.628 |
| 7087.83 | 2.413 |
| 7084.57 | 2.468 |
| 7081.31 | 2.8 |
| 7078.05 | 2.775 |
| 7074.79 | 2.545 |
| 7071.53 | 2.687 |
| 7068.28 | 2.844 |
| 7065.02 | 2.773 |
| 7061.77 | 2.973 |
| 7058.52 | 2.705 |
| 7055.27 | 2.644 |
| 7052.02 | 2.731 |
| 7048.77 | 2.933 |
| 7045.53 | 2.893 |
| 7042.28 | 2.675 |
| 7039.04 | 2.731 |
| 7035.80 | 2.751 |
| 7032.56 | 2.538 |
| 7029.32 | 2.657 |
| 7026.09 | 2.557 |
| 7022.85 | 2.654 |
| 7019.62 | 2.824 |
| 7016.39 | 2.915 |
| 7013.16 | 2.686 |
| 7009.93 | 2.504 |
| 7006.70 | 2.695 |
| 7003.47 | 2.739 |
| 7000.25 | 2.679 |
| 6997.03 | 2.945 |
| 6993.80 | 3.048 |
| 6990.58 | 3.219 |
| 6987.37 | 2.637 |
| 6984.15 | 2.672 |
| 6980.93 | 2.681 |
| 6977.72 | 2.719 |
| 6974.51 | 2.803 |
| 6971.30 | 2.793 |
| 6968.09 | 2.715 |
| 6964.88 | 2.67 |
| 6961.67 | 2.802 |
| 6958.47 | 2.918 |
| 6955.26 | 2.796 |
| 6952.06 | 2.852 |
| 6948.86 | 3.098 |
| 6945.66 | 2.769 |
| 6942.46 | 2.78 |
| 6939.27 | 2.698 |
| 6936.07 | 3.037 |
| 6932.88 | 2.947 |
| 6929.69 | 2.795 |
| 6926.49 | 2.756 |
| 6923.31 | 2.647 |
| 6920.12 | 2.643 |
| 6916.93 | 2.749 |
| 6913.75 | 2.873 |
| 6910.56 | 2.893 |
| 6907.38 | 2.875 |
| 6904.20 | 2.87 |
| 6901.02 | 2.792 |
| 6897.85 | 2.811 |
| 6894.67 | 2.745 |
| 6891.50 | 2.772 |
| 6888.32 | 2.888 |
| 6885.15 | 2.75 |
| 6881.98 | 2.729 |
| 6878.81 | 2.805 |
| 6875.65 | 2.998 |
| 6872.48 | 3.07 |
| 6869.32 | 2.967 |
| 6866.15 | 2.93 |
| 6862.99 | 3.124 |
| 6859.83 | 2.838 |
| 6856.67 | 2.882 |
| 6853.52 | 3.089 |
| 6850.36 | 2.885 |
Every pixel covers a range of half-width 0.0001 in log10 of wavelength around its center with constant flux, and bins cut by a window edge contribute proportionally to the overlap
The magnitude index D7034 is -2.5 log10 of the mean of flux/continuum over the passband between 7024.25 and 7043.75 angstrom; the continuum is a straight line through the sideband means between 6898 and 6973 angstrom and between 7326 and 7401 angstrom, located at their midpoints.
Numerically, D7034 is 0.05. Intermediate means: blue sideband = 2.82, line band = 2.65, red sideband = 2.65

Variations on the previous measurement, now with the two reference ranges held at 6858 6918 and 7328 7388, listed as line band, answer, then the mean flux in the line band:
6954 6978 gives 0.02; 2.78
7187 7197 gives 0.11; 2.46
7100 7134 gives 0.09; 2.54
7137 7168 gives 0.06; 2.59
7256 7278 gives 0.04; 2.59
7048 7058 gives 0.02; 2.75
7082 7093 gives 0.10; 2.53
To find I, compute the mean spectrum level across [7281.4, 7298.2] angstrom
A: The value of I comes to 2.62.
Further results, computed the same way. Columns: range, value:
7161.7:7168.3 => 2.58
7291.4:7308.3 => 2.62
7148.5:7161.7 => 2.59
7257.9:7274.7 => 2.58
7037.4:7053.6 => 2.79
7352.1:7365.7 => 2.48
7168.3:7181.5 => 2.4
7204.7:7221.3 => 2.59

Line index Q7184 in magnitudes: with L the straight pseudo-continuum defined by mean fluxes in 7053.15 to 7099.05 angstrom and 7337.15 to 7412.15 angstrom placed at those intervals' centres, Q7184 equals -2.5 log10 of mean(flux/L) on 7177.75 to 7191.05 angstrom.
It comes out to 0.06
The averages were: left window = 2.68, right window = 2.64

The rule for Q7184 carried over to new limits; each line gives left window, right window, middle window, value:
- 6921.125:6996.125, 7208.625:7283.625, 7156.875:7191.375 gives 0.072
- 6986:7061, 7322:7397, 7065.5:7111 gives 0.045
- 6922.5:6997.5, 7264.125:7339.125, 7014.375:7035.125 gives 0.039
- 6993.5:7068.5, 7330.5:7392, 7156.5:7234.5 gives 0.054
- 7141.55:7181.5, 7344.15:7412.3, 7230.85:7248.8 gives -0.061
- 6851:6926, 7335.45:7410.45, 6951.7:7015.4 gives 0.014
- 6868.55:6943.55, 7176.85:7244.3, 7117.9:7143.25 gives 0.049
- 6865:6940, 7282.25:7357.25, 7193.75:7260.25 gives 0.035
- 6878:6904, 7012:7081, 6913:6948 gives -0.007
